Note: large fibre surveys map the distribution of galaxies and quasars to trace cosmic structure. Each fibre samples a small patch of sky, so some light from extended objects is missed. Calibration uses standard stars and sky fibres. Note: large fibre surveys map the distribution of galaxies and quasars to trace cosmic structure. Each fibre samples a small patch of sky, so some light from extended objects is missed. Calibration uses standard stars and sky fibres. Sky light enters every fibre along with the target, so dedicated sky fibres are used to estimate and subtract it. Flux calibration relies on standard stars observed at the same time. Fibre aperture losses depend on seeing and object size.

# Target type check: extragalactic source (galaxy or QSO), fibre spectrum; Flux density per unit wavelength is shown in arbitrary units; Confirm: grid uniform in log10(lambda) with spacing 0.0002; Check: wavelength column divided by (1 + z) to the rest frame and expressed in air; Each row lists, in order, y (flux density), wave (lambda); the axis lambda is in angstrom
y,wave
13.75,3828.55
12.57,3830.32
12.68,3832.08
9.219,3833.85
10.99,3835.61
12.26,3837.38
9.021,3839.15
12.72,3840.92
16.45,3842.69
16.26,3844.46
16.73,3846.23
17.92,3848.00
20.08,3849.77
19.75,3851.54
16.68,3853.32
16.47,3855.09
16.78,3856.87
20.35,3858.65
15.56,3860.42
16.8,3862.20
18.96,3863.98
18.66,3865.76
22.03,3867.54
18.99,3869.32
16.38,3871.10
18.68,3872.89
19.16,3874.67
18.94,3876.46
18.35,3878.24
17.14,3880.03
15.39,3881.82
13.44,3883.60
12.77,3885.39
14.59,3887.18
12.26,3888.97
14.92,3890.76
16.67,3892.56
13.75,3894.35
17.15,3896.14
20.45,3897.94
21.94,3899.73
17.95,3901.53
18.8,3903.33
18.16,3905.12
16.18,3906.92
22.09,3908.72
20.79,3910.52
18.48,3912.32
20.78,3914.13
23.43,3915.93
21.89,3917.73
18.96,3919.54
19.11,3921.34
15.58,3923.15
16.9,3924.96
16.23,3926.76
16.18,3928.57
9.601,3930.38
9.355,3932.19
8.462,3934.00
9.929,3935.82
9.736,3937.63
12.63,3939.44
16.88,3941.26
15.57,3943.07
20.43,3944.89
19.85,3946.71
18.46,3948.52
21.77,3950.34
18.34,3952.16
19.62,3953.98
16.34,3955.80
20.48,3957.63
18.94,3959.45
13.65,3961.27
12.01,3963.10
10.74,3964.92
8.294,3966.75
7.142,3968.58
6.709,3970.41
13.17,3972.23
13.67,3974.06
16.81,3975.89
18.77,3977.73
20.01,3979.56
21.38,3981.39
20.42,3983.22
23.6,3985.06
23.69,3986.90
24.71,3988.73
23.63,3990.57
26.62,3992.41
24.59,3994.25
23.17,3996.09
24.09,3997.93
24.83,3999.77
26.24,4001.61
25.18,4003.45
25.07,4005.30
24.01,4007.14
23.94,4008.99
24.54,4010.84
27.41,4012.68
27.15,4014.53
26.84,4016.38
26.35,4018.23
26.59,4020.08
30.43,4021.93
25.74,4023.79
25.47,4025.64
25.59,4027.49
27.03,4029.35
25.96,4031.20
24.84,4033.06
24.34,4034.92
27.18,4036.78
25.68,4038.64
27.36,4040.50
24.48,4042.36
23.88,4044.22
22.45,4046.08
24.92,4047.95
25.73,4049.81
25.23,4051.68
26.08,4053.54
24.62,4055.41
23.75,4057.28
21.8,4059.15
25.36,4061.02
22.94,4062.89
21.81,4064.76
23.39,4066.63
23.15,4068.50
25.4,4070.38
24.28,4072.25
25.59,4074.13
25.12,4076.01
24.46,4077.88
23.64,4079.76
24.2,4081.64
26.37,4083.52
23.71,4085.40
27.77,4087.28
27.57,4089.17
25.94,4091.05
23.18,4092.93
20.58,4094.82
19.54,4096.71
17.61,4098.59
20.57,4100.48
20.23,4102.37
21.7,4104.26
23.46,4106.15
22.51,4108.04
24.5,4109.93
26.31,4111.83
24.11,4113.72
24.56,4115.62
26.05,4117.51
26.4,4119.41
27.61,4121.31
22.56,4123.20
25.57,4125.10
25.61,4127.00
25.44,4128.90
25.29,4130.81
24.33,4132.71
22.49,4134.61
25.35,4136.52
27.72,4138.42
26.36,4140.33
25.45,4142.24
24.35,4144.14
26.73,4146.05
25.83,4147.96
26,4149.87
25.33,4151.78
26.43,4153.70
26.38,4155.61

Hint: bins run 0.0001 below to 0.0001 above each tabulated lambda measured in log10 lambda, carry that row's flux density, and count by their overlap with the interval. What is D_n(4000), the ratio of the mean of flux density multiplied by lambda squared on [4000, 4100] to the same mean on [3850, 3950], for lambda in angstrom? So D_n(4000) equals 1.57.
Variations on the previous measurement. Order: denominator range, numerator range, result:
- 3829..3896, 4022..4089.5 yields 1.72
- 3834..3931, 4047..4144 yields 1.58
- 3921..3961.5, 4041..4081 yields 1.62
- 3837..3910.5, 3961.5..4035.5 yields 1.37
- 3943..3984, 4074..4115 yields 1.55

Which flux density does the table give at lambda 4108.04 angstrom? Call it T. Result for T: 22.51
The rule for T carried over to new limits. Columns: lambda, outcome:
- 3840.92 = 12.72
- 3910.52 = 20.79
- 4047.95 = 24.92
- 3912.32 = 18.48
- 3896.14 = 17.15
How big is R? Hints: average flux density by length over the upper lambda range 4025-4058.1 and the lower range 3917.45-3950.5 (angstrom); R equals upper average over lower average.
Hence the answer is 1.64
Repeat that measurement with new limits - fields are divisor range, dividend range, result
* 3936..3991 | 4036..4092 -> 1.48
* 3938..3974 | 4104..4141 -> 1.64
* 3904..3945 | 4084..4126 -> 1.45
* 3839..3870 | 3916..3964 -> 0.93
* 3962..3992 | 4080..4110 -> 1.38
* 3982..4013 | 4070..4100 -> 0.98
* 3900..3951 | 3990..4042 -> 1.52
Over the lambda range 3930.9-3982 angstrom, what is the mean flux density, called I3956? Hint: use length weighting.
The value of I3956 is 14.9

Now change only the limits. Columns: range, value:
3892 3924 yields 19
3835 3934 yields 17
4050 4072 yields 24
